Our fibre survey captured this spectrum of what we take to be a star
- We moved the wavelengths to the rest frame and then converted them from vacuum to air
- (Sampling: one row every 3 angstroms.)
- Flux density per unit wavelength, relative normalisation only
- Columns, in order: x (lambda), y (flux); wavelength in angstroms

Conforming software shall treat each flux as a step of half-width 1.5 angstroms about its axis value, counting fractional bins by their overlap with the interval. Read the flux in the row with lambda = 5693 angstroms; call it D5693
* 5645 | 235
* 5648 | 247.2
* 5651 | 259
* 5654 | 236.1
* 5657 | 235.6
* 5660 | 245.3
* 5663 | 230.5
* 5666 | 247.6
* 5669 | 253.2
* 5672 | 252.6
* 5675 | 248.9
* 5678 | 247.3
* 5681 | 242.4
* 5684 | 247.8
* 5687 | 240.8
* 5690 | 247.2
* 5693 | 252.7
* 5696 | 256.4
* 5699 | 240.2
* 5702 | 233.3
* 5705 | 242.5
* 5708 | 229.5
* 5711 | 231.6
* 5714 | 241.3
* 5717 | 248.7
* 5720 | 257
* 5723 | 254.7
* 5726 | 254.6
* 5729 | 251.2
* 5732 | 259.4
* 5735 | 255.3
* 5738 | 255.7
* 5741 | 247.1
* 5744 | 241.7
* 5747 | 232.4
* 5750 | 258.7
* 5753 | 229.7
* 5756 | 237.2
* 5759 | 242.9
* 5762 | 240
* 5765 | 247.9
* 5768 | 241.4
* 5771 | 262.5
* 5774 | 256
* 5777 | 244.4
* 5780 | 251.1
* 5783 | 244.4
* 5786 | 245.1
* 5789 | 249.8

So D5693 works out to 252.7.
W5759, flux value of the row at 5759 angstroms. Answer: 242.9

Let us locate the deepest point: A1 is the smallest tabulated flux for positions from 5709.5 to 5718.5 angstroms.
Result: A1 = 231.6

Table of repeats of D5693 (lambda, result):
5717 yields 248.7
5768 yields 241.4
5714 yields 241.3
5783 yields 244.4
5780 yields 251.1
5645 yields 235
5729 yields 251.2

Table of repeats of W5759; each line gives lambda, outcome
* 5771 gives 262.5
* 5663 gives 230.5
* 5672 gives 252.6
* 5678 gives 247.3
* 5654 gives 236.1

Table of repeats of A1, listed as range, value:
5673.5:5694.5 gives 240.8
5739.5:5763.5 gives 229.7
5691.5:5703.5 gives 233.3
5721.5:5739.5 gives 251.2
